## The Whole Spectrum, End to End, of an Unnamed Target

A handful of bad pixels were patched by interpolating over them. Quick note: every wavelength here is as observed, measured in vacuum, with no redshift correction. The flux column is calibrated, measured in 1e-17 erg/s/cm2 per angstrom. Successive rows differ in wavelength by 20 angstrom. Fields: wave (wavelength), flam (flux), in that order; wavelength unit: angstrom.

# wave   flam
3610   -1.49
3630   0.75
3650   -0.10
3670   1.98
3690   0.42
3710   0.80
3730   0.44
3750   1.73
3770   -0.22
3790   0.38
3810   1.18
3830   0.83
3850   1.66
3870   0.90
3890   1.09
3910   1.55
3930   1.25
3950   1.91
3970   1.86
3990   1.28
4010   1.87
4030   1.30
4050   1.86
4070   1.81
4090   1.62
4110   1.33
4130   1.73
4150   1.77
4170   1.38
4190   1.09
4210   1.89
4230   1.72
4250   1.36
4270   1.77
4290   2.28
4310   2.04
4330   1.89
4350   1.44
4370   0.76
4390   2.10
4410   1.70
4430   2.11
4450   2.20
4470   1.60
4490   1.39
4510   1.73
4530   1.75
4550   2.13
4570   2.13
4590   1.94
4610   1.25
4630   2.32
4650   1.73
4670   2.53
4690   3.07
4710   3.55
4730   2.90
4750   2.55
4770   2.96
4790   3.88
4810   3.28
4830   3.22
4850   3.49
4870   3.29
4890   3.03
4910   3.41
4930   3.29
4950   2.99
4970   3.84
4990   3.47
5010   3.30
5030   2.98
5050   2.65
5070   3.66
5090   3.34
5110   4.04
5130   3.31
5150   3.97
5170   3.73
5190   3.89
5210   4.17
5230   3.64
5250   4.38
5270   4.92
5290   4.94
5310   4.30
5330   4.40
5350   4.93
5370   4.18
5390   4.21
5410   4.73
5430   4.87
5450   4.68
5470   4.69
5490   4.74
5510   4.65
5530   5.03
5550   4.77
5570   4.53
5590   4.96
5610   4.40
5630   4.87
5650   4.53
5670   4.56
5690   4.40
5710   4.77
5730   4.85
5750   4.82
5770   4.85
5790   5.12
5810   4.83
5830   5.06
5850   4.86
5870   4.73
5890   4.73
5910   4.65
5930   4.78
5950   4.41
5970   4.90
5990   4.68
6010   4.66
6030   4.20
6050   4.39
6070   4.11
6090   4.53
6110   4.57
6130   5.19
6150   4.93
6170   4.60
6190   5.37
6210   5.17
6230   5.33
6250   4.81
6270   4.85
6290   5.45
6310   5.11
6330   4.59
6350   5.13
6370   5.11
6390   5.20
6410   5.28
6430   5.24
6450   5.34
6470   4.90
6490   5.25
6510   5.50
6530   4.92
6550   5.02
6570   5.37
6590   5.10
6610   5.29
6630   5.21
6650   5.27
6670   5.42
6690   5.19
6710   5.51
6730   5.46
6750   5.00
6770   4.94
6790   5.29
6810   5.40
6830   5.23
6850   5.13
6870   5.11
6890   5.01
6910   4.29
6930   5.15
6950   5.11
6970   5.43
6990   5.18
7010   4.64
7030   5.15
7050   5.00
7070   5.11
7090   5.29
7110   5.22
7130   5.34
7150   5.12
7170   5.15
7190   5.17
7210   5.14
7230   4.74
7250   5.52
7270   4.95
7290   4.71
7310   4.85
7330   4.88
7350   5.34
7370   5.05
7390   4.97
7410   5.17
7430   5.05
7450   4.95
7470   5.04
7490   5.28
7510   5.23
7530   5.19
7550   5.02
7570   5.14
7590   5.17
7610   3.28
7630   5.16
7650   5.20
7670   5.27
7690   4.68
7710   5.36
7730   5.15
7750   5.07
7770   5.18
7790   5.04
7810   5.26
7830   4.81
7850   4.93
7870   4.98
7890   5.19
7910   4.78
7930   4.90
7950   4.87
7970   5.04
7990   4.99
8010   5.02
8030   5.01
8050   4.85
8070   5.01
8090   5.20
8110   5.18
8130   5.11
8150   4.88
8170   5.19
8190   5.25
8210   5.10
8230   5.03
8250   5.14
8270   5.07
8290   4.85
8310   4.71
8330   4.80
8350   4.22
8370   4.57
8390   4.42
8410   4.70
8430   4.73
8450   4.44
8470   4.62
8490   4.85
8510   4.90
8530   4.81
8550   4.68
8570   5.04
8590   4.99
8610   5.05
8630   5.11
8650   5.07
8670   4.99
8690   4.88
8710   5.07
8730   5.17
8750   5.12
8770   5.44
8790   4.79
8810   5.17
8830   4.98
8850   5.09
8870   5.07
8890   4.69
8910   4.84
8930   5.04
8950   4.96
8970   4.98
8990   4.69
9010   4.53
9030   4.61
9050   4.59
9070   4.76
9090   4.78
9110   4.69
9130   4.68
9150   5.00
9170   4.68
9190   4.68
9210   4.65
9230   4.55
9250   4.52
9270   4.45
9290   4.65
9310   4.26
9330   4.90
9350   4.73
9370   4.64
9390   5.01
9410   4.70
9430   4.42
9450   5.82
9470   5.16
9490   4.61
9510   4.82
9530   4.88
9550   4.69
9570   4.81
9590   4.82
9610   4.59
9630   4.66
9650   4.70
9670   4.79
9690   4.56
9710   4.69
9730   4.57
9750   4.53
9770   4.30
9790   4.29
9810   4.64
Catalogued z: 0.17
